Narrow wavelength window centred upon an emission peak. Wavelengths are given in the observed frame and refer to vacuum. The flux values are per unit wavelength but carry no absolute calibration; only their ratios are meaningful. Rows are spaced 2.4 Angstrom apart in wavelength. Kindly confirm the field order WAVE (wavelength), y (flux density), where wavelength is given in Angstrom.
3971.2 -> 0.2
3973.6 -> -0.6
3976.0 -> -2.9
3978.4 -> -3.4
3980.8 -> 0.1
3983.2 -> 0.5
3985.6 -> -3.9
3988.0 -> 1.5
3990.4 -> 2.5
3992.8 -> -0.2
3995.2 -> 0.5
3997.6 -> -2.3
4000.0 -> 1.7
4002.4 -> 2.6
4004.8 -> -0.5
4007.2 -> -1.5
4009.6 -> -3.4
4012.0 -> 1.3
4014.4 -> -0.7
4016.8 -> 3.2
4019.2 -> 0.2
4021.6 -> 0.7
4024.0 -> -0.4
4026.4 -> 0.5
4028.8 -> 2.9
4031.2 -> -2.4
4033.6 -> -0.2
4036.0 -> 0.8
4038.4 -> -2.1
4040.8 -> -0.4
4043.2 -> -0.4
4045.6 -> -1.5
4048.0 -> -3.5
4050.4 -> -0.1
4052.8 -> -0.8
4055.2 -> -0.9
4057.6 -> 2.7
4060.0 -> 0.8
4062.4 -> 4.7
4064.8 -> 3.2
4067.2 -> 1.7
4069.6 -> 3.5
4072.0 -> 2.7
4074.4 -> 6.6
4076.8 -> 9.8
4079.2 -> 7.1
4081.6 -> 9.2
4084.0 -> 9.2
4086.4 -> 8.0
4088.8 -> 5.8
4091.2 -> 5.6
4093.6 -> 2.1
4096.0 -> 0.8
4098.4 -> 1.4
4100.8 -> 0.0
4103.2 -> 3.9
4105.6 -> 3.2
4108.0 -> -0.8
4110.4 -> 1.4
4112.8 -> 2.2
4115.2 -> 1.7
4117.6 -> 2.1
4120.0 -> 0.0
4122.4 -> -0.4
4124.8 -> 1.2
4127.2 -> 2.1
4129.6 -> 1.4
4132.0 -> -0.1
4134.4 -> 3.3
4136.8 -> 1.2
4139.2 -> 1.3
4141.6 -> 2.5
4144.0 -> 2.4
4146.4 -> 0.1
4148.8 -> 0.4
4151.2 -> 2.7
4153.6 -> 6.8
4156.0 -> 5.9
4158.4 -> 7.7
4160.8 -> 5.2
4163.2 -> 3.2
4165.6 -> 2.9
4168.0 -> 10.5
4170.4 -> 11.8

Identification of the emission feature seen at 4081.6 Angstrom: Lyman alpha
